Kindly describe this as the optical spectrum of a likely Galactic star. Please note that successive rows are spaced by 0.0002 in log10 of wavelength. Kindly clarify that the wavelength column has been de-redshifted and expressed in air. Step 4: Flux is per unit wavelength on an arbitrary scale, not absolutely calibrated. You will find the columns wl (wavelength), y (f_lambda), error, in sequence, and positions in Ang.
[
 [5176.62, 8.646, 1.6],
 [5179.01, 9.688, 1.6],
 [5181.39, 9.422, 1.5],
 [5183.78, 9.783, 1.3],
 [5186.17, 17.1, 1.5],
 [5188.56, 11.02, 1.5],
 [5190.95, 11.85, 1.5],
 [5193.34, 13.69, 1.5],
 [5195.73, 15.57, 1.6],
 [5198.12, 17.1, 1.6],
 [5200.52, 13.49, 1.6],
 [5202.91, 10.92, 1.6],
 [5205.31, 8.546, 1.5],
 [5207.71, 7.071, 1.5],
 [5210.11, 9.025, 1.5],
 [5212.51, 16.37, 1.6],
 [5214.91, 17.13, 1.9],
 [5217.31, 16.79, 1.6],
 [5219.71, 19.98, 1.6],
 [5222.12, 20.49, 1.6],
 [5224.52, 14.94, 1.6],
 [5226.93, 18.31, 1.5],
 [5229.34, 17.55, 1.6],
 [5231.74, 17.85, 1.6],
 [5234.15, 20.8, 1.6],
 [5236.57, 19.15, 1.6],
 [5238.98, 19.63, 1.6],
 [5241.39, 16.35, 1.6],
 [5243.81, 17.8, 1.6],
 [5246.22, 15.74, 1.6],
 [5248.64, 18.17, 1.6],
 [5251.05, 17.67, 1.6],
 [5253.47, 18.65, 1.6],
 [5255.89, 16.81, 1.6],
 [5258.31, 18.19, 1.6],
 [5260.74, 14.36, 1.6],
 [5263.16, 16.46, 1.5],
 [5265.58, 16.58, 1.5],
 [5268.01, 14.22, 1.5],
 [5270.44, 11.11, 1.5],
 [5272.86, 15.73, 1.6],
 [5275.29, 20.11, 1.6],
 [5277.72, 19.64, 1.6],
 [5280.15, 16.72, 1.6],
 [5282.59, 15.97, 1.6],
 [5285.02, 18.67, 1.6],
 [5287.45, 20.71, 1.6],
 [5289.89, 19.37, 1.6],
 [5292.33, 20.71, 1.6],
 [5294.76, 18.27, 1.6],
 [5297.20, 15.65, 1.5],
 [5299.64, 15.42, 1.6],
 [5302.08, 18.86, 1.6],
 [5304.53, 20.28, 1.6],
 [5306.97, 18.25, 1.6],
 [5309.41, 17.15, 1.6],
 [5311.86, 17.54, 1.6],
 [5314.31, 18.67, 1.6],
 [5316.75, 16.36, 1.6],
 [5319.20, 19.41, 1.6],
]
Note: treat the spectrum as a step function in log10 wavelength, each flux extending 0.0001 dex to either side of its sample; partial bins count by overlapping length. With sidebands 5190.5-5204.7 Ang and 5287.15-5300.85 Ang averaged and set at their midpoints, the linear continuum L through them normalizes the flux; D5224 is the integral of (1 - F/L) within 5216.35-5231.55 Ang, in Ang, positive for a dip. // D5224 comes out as -3.2 Ang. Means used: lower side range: 13.7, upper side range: 18.2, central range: 18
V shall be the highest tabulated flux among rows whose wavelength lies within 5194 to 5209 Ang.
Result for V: 17.1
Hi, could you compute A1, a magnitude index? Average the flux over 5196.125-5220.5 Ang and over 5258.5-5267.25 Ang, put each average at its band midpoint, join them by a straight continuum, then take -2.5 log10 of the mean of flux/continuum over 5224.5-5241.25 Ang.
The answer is -0.25 mag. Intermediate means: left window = 13.6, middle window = 18.4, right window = 16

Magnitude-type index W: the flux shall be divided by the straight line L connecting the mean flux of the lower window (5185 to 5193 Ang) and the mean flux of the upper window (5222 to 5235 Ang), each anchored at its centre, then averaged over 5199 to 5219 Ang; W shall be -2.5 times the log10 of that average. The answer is 0.24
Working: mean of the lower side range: 13.4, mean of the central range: 12.7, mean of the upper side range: 18.1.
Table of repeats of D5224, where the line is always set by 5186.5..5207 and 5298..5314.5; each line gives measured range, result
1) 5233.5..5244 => -2.8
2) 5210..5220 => -1.9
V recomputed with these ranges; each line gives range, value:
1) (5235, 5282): 20.11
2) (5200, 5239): 20.8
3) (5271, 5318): 20.71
